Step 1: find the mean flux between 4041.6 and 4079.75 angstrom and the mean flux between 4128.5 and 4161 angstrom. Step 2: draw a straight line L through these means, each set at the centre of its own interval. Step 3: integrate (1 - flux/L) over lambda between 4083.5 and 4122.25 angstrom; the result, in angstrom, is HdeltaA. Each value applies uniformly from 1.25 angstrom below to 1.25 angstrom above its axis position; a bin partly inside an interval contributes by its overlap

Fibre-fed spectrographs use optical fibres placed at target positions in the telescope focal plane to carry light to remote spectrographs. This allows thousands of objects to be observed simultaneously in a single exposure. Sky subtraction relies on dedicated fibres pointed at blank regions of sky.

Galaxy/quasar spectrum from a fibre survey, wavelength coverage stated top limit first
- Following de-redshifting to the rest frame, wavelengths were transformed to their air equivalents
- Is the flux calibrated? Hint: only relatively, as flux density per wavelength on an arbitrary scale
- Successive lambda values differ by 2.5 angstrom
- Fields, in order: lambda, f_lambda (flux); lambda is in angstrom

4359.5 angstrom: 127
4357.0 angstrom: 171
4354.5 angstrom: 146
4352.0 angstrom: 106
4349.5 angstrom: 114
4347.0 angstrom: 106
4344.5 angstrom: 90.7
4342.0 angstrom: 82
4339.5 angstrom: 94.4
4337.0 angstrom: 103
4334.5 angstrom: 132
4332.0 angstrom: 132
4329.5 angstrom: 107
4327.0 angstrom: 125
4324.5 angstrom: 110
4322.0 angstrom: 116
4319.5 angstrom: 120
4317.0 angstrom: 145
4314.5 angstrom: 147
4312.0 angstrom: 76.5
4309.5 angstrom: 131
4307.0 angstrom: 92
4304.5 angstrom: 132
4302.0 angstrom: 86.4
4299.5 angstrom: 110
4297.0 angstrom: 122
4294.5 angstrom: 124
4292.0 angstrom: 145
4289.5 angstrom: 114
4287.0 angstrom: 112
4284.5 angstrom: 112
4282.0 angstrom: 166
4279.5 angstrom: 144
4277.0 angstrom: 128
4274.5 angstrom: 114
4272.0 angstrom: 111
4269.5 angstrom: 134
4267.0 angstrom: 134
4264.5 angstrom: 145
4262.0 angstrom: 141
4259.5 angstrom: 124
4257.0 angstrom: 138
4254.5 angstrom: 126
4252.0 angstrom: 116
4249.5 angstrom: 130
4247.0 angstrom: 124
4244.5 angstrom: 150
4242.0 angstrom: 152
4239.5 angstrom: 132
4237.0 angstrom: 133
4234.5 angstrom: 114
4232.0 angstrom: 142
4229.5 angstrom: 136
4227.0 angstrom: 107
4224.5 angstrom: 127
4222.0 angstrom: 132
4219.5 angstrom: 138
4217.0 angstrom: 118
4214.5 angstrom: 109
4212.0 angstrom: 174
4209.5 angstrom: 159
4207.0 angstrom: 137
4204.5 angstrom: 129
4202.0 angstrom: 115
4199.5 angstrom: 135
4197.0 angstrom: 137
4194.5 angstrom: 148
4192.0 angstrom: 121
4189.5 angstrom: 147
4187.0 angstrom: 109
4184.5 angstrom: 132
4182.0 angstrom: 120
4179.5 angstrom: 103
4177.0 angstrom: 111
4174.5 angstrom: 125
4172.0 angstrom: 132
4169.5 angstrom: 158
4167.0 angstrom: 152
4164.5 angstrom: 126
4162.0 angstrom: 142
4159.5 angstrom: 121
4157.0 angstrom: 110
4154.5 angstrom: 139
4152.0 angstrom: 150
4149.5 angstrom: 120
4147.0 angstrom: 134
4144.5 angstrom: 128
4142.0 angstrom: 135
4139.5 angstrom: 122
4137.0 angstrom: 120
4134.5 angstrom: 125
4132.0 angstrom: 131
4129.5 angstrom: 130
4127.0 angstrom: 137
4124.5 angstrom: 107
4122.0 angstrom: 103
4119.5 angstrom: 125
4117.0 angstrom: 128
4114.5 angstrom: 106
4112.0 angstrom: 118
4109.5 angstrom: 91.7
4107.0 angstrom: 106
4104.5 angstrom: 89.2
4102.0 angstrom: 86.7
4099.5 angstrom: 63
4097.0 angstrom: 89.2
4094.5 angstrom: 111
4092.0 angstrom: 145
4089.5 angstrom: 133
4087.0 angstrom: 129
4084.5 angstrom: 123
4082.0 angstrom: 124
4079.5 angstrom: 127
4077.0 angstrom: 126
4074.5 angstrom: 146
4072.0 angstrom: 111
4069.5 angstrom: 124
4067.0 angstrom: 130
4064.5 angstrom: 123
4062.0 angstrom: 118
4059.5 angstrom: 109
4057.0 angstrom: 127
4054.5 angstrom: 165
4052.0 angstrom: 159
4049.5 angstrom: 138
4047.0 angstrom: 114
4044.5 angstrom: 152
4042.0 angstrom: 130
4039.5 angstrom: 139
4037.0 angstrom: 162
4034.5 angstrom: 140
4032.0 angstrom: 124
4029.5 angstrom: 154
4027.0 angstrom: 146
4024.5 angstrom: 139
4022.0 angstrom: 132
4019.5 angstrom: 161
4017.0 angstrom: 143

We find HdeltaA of 6.1 angstrom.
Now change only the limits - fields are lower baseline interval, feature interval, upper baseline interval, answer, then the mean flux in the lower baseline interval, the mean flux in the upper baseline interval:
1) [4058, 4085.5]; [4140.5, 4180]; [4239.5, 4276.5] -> -1.1 angstrom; 124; 131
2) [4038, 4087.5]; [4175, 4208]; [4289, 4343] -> -0.8 angstrom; 131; 116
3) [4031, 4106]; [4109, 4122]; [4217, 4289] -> 1.3 angstrom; 125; 130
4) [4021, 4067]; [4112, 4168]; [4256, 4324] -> 2.3 angstrom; 137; 124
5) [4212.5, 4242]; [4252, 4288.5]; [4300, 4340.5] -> -2.2 angstrom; 128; 116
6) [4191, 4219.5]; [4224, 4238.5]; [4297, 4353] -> 0.4 angstrom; 135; 112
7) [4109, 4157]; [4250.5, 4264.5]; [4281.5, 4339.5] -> -1.2 angstrom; 124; 119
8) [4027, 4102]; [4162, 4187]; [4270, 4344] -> -0.9 angstrom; 128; 118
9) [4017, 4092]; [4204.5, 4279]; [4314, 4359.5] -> -4.5 angstrom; 135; 119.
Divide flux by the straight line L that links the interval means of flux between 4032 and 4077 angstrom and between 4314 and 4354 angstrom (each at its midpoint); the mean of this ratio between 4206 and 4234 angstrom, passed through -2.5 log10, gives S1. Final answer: -0.10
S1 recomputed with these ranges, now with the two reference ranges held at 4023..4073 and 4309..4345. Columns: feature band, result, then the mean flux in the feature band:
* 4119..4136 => 0.06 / 122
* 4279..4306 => -0.06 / 123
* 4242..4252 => -0.12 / 134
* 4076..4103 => 0.16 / 114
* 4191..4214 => -0.12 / 139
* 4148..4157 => -0.04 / 133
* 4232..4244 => -0.12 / 135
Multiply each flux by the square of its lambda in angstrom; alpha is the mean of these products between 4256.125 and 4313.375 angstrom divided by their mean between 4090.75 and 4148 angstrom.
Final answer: 1.2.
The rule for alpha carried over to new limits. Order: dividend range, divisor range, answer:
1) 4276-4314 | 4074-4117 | 1.18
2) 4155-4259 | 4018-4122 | 1.11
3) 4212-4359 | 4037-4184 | 1.08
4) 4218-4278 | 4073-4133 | 1.21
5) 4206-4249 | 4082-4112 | 1.33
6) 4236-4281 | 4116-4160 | 1.11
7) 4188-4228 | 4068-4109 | 1.24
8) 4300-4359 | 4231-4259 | 0.91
